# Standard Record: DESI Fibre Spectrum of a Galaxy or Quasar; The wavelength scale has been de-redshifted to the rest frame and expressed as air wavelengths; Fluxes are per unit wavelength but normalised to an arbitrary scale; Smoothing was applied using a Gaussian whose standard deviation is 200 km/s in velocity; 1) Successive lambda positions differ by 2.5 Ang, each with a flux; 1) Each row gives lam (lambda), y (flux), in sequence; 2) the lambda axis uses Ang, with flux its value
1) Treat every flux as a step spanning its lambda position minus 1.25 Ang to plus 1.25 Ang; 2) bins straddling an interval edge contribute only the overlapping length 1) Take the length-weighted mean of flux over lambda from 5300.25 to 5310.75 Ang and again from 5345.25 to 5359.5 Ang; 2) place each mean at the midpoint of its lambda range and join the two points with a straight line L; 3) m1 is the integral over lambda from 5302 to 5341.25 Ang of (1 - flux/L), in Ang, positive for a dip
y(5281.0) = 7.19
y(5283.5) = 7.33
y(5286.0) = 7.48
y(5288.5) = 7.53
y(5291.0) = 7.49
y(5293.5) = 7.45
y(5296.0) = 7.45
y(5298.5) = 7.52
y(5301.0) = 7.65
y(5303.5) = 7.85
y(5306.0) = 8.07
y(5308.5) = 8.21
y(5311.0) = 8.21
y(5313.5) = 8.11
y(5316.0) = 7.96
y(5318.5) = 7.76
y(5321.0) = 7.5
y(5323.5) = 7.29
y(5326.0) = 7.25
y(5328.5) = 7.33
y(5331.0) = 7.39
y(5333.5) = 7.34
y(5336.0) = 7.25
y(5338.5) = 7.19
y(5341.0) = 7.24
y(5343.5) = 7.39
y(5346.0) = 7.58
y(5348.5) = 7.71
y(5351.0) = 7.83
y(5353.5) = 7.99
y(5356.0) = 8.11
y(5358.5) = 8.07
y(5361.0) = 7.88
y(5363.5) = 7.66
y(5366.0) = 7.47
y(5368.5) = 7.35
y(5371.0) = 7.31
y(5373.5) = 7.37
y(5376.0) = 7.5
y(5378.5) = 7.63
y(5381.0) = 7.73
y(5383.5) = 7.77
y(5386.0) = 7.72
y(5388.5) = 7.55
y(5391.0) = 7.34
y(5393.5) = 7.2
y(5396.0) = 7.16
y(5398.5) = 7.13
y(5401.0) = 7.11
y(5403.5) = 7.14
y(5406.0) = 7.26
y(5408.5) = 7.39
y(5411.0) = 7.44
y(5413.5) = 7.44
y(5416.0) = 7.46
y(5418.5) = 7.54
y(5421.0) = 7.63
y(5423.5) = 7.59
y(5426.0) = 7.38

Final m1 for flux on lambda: 1.6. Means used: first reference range 7.98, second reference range 7.89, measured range 7.63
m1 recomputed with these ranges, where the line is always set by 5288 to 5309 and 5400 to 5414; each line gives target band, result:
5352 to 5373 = -0.8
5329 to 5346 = 0.5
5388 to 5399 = 0.1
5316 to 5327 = 0.1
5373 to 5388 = -0.5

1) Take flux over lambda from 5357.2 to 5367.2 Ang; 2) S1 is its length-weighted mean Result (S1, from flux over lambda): 7.77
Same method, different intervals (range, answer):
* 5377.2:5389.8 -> 7.68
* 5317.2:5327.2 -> 7.45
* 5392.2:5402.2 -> 7.15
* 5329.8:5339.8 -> 7.29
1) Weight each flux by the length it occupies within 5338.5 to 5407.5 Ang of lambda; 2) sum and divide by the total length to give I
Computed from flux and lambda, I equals 7.52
